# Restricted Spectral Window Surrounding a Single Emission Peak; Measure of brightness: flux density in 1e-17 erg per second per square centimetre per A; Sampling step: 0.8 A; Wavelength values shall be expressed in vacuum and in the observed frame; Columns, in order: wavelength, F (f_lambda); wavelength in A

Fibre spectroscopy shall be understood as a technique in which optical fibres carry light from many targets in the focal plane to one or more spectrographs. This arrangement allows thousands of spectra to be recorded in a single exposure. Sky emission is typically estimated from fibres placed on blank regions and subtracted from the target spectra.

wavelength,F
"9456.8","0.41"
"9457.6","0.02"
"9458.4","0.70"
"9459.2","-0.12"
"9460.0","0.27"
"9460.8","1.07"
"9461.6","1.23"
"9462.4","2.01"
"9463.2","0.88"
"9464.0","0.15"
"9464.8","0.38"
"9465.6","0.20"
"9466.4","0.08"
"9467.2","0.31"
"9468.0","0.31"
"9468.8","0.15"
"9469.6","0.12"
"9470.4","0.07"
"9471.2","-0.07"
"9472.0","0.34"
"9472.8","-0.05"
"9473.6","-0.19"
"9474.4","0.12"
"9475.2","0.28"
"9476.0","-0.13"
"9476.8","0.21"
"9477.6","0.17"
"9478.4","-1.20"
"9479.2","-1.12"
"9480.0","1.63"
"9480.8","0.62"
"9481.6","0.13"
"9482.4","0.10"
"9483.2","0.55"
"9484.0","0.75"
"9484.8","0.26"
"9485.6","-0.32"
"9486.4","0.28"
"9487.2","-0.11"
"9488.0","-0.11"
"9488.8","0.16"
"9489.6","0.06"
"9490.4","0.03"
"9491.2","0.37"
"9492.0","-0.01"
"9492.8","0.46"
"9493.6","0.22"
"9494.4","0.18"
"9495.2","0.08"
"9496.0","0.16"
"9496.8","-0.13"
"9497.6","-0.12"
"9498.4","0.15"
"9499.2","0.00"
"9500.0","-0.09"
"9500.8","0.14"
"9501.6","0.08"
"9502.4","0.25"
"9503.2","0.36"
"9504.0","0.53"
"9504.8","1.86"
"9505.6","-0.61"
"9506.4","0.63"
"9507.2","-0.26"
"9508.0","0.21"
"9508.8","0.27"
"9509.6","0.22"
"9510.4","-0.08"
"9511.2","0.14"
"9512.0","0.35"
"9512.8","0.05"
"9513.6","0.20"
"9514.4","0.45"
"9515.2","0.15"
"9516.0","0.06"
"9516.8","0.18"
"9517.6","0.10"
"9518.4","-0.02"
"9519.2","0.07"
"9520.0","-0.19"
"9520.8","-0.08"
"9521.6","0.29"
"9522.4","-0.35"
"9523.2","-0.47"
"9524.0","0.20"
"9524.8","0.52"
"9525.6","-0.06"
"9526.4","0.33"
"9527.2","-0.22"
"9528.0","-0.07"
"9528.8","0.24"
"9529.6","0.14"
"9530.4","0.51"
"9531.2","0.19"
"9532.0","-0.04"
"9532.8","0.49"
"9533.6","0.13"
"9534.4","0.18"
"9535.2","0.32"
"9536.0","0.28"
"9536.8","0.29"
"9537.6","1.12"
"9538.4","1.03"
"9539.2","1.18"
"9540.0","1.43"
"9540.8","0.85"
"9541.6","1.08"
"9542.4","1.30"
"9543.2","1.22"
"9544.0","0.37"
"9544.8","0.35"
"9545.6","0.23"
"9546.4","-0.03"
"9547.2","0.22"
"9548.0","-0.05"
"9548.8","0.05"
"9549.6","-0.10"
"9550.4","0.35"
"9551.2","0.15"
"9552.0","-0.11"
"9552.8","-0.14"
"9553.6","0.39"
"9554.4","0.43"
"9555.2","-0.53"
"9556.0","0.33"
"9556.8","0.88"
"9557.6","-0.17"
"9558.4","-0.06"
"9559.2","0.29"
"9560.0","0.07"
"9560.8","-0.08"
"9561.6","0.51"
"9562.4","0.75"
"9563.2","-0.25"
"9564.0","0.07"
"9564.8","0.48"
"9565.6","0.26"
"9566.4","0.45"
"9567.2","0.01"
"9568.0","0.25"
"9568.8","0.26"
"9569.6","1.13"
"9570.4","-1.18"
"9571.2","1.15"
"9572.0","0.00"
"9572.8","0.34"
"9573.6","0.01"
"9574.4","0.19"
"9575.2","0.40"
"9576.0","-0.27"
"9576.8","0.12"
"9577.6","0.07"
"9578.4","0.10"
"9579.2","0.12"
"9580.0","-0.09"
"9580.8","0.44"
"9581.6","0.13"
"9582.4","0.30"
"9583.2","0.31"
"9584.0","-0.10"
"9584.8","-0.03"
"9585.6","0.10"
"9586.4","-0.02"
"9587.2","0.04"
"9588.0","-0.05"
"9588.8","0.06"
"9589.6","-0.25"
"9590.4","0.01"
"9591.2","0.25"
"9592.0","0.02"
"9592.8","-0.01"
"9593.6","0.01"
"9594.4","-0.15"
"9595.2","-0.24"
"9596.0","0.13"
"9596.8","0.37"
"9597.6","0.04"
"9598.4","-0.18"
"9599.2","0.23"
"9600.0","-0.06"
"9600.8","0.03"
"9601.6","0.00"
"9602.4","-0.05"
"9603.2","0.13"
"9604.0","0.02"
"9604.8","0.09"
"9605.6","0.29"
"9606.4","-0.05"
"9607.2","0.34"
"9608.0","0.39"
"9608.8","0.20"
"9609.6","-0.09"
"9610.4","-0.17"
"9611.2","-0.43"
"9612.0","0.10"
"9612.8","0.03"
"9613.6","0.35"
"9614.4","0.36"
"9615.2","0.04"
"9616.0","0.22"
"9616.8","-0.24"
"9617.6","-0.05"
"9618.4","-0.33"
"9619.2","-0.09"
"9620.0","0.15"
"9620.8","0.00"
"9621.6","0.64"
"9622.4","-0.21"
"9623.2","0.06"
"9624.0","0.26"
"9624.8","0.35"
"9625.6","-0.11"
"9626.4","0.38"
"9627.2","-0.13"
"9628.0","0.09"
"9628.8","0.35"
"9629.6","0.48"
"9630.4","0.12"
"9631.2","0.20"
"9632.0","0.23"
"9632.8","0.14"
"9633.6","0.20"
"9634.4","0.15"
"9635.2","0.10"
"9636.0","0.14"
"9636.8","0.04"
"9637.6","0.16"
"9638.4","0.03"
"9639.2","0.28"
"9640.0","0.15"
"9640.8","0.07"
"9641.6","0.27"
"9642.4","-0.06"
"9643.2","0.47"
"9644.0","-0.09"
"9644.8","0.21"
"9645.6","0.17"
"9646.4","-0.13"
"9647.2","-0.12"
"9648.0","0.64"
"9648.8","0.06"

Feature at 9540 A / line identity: [O III] 5007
